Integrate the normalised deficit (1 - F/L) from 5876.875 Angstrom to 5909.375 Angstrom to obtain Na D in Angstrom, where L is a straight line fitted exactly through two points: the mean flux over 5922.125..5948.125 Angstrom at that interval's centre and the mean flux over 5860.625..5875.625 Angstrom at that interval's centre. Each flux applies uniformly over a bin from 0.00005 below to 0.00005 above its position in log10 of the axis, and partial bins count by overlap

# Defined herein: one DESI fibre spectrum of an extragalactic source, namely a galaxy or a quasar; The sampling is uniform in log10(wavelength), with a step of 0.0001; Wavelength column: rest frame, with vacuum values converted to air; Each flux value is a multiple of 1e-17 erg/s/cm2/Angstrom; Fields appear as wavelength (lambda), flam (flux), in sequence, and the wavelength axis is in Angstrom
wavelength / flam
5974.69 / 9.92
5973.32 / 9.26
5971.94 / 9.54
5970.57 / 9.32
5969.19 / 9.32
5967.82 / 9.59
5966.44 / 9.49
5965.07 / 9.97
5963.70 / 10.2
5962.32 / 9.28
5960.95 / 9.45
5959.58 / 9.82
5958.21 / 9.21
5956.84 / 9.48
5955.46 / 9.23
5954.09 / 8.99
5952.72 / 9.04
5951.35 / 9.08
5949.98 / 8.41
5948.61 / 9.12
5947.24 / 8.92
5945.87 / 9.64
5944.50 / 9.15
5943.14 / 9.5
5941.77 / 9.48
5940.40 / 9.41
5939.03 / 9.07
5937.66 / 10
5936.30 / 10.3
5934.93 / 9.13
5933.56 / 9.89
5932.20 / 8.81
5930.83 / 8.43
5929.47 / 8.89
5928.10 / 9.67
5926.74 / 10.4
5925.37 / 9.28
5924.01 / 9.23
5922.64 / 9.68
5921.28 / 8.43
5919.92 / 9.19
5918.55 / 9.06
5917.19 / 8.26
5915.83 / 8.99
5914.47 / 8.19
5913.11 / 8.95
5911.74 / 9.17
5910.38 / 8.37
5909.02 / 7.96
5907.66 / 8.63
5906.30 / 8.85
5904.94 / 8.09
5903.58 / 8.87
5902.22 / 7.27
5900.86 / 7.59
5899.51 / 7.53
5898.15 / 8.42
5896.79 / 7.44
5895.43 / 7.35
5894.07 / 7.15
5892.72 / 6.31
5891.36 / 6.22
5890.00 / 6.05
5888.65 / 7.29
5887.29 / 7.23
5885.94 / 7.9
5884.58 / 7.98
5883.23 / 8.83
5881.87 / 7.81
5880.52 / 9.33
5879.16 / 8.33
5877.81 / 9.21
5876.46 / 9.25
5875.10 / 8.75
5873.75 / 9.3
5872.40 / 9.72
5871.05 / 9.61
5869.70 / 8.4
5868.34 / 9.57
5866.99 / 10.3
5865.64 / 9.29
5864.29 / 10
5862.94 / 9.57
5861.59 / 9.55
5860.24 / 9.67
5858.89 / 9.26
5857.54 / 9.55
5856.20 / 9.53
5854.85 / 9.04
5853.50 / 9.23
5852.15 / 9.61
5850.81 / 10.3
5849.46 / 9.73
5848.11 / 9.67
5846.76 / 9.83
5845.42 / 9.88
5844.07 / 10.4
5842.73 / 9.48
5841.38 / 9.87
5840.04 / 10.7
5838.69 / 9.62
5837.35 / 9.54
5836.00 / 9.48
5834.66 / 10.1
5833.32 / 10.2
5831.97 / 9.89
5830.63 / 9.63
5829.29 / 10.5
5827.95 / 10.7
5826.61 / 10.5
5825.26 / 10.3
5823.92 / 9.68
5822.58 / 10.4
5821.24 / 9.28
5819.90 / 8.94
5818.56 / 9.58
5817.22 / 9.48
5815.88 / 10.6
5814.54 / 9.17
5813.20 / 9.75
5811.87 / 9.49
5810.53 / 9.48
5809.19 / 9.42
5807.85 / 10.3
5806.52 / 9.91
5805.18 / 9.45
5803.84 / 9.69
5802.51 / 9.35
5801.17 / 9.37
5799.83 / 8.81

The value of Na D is 5.6 Angstrom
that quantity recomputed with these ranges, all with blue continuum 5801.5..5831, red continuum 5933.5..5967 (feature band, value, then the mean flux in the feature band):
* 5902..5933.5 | 2.1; 8.86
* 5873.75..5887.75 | 1.6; 8.52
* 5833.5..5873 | 0.0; 9.68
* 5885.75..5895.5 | 2.8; 6.87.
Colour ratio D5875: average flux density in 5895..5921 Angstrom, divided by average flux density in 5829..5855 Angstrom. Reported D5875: 0.8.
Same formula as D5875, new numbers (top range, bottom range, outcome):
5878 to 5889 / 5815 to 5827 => 0.83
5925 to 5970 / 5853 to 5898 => 1.09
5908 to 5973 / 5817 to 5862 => 0.94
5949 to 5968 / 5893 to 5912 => 1.17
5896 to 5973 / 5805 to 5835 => 0.92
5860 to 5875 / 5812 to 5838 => 0.96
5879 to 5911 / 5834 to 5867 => 0.80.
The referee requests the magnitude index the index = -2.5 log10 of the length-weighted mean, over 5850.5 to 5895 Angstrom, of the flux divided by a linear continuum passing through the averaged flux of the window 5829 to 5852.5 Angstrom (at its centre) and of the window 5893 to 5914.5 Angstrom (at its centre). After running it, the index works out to 0.03 mag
